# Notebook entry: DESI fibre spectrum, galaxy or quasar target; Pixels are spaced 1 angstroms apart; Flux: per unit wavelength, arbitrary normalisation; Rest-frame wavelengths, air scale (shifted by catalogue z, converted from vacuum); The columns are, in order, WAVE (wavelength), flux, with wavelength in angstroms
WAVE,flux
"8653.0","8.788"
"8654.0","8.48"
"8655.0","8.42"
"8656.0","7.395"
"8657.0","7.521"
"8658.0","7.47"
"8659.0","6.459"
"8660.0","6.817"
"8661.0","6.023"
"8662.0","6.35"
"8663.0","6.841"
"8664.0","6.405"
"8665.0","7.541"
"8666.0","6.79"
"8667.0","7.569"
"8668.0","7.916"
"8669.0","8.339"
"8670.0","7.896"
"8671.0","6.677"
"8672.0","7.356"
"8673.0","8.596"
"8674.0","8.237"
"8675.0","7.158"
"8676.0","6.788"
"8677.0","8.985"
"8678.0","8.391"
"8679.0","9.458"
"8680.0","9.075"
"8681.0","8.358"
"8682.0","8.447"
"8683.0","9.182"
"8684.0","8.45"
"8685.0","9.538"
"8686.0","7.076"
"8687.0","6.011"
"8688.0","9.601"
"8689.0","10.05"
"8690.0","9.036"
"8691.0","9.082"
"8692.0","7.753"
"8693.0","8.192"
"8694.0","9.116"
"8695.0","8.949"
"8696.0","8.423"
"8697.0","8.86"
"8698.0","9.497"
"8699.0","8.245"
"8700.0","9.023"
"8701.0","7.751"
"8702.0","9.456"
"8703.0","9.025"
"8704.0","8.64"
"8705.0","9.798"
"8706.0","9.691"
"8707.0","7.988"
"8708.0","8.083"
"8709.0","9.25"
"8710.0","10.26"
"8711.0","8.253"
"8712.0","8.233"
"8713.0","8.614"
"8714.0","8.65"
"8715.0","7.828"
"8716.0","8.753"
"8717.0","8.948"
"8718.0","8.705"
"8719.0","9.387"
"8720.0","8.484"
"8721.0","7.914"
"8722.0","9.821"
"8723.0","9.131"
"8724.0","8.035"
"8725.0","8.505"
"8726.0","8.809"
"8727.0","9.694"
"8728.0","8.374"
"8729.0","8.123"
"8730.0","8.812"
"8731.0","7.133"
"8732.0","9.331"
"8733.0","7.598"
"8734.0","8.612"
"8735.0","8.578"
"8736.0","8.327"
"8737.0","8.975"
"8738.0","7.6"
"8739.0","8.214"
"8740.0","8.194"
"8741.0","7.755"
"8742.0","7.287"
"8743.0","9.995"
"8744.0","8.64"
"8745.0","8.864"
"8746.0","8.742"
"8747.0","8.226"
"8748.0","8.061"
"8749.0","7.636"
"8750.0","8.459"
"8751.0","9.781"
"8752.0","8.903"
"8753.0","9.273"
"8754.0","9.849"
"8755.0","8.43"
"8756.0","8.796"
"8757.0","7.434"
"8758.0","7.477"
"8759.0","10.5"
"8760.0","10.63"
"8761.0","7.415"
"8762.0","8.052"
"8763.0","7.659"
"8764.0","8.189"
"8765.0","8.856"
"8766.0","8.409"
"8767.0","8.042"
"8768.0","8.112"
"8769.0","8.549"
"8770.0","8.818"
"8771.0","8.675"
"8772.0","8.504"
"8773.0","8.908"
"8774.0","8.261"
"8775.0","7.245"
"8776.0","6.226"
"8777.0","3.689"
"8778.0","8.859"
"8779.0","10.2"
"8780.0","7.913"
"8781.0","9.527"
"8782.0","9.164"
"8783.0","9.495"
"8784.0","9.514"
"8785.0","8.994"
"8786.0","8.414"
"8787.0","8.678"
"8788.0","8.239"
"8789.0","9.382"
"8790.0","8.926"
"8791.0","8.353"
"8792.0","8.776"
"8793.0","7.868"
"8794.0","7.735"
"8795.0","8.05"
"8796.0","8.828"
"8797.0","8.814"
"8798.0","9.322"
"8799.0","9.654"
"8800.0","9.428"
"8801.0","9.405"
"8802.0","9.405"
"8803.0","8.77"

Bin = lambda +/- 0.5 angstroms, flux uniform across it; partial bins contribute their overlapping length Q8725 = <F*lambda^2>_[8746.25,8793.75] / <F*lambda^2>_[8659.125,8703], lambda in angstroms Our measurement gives 1.1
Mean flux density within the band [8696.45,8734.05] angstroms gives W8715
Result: 8.72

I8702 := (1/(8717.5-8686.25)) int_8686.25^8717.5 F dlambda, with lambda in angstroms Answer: 8.73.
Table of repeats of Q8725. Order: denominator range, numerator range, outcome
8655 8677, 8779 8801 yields 1.25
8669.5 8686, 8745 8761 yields 1.08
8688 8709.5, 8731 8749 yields 0.95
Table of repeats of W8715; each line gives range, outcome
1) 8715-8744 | 8.53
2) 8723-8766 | 8.53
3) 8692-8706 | 8.84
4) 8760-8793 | 8.4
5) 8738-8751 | 8.37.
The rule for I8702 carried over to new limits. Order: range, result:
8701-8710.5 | 9.06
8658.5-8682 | 7.59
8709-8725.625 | 8.74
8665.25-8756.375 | 8.53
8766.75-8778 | 7.77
